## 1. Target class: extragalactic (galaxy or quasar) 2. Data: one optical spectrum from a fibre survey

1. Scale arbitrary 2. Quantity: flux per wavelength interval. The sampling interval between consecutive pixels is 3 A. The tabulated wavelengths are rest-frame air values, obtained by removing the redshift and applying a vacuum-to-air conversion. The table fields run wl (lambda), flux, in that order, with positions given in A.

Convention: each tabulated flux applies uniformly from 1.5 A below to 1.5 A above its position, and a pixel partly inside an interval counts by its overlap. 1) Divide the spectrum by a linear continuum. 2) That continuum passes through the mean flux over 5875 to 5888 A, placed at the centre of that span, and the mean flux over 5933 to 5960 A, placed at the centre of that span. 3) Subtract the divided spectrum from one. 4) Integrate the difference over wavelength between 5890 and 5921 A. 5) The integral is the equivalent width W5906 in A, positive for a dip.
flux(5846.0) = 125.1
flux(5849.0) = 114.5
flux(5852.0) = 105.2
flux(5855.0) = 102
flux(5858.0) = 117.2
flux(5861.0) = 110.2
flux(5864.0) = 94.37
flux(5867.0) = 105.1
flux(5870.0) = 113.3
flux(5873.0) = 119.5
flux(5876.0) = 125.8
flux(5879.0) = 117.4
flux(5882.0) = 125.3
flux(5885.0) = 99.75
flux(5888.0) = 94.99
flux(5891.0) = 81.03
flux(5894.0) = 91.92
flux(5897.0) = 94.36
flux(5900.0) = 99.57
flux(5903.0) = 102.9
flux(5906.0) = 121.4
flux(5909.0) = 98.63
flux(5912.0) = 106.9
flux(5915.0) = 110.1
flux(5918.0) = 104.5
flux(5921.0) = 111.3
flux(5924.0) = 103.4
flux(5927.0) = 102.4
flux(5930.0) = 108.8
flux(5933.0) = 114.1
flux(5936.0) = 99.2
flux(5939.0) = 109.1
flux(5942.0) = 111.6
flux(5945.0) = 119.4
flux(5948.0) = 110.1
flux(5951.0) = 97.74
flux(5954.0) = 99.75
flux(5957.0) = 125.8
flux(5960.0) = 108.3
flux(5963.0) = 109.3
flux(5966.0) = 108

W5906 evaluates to 2.9 A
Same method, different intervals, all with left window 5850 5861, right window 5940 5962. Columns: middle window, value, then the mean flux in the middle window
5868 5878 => -0.9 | 119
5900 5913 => 0.4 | 107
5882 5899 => 2.1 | 95.5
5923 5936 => 0.4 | 106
